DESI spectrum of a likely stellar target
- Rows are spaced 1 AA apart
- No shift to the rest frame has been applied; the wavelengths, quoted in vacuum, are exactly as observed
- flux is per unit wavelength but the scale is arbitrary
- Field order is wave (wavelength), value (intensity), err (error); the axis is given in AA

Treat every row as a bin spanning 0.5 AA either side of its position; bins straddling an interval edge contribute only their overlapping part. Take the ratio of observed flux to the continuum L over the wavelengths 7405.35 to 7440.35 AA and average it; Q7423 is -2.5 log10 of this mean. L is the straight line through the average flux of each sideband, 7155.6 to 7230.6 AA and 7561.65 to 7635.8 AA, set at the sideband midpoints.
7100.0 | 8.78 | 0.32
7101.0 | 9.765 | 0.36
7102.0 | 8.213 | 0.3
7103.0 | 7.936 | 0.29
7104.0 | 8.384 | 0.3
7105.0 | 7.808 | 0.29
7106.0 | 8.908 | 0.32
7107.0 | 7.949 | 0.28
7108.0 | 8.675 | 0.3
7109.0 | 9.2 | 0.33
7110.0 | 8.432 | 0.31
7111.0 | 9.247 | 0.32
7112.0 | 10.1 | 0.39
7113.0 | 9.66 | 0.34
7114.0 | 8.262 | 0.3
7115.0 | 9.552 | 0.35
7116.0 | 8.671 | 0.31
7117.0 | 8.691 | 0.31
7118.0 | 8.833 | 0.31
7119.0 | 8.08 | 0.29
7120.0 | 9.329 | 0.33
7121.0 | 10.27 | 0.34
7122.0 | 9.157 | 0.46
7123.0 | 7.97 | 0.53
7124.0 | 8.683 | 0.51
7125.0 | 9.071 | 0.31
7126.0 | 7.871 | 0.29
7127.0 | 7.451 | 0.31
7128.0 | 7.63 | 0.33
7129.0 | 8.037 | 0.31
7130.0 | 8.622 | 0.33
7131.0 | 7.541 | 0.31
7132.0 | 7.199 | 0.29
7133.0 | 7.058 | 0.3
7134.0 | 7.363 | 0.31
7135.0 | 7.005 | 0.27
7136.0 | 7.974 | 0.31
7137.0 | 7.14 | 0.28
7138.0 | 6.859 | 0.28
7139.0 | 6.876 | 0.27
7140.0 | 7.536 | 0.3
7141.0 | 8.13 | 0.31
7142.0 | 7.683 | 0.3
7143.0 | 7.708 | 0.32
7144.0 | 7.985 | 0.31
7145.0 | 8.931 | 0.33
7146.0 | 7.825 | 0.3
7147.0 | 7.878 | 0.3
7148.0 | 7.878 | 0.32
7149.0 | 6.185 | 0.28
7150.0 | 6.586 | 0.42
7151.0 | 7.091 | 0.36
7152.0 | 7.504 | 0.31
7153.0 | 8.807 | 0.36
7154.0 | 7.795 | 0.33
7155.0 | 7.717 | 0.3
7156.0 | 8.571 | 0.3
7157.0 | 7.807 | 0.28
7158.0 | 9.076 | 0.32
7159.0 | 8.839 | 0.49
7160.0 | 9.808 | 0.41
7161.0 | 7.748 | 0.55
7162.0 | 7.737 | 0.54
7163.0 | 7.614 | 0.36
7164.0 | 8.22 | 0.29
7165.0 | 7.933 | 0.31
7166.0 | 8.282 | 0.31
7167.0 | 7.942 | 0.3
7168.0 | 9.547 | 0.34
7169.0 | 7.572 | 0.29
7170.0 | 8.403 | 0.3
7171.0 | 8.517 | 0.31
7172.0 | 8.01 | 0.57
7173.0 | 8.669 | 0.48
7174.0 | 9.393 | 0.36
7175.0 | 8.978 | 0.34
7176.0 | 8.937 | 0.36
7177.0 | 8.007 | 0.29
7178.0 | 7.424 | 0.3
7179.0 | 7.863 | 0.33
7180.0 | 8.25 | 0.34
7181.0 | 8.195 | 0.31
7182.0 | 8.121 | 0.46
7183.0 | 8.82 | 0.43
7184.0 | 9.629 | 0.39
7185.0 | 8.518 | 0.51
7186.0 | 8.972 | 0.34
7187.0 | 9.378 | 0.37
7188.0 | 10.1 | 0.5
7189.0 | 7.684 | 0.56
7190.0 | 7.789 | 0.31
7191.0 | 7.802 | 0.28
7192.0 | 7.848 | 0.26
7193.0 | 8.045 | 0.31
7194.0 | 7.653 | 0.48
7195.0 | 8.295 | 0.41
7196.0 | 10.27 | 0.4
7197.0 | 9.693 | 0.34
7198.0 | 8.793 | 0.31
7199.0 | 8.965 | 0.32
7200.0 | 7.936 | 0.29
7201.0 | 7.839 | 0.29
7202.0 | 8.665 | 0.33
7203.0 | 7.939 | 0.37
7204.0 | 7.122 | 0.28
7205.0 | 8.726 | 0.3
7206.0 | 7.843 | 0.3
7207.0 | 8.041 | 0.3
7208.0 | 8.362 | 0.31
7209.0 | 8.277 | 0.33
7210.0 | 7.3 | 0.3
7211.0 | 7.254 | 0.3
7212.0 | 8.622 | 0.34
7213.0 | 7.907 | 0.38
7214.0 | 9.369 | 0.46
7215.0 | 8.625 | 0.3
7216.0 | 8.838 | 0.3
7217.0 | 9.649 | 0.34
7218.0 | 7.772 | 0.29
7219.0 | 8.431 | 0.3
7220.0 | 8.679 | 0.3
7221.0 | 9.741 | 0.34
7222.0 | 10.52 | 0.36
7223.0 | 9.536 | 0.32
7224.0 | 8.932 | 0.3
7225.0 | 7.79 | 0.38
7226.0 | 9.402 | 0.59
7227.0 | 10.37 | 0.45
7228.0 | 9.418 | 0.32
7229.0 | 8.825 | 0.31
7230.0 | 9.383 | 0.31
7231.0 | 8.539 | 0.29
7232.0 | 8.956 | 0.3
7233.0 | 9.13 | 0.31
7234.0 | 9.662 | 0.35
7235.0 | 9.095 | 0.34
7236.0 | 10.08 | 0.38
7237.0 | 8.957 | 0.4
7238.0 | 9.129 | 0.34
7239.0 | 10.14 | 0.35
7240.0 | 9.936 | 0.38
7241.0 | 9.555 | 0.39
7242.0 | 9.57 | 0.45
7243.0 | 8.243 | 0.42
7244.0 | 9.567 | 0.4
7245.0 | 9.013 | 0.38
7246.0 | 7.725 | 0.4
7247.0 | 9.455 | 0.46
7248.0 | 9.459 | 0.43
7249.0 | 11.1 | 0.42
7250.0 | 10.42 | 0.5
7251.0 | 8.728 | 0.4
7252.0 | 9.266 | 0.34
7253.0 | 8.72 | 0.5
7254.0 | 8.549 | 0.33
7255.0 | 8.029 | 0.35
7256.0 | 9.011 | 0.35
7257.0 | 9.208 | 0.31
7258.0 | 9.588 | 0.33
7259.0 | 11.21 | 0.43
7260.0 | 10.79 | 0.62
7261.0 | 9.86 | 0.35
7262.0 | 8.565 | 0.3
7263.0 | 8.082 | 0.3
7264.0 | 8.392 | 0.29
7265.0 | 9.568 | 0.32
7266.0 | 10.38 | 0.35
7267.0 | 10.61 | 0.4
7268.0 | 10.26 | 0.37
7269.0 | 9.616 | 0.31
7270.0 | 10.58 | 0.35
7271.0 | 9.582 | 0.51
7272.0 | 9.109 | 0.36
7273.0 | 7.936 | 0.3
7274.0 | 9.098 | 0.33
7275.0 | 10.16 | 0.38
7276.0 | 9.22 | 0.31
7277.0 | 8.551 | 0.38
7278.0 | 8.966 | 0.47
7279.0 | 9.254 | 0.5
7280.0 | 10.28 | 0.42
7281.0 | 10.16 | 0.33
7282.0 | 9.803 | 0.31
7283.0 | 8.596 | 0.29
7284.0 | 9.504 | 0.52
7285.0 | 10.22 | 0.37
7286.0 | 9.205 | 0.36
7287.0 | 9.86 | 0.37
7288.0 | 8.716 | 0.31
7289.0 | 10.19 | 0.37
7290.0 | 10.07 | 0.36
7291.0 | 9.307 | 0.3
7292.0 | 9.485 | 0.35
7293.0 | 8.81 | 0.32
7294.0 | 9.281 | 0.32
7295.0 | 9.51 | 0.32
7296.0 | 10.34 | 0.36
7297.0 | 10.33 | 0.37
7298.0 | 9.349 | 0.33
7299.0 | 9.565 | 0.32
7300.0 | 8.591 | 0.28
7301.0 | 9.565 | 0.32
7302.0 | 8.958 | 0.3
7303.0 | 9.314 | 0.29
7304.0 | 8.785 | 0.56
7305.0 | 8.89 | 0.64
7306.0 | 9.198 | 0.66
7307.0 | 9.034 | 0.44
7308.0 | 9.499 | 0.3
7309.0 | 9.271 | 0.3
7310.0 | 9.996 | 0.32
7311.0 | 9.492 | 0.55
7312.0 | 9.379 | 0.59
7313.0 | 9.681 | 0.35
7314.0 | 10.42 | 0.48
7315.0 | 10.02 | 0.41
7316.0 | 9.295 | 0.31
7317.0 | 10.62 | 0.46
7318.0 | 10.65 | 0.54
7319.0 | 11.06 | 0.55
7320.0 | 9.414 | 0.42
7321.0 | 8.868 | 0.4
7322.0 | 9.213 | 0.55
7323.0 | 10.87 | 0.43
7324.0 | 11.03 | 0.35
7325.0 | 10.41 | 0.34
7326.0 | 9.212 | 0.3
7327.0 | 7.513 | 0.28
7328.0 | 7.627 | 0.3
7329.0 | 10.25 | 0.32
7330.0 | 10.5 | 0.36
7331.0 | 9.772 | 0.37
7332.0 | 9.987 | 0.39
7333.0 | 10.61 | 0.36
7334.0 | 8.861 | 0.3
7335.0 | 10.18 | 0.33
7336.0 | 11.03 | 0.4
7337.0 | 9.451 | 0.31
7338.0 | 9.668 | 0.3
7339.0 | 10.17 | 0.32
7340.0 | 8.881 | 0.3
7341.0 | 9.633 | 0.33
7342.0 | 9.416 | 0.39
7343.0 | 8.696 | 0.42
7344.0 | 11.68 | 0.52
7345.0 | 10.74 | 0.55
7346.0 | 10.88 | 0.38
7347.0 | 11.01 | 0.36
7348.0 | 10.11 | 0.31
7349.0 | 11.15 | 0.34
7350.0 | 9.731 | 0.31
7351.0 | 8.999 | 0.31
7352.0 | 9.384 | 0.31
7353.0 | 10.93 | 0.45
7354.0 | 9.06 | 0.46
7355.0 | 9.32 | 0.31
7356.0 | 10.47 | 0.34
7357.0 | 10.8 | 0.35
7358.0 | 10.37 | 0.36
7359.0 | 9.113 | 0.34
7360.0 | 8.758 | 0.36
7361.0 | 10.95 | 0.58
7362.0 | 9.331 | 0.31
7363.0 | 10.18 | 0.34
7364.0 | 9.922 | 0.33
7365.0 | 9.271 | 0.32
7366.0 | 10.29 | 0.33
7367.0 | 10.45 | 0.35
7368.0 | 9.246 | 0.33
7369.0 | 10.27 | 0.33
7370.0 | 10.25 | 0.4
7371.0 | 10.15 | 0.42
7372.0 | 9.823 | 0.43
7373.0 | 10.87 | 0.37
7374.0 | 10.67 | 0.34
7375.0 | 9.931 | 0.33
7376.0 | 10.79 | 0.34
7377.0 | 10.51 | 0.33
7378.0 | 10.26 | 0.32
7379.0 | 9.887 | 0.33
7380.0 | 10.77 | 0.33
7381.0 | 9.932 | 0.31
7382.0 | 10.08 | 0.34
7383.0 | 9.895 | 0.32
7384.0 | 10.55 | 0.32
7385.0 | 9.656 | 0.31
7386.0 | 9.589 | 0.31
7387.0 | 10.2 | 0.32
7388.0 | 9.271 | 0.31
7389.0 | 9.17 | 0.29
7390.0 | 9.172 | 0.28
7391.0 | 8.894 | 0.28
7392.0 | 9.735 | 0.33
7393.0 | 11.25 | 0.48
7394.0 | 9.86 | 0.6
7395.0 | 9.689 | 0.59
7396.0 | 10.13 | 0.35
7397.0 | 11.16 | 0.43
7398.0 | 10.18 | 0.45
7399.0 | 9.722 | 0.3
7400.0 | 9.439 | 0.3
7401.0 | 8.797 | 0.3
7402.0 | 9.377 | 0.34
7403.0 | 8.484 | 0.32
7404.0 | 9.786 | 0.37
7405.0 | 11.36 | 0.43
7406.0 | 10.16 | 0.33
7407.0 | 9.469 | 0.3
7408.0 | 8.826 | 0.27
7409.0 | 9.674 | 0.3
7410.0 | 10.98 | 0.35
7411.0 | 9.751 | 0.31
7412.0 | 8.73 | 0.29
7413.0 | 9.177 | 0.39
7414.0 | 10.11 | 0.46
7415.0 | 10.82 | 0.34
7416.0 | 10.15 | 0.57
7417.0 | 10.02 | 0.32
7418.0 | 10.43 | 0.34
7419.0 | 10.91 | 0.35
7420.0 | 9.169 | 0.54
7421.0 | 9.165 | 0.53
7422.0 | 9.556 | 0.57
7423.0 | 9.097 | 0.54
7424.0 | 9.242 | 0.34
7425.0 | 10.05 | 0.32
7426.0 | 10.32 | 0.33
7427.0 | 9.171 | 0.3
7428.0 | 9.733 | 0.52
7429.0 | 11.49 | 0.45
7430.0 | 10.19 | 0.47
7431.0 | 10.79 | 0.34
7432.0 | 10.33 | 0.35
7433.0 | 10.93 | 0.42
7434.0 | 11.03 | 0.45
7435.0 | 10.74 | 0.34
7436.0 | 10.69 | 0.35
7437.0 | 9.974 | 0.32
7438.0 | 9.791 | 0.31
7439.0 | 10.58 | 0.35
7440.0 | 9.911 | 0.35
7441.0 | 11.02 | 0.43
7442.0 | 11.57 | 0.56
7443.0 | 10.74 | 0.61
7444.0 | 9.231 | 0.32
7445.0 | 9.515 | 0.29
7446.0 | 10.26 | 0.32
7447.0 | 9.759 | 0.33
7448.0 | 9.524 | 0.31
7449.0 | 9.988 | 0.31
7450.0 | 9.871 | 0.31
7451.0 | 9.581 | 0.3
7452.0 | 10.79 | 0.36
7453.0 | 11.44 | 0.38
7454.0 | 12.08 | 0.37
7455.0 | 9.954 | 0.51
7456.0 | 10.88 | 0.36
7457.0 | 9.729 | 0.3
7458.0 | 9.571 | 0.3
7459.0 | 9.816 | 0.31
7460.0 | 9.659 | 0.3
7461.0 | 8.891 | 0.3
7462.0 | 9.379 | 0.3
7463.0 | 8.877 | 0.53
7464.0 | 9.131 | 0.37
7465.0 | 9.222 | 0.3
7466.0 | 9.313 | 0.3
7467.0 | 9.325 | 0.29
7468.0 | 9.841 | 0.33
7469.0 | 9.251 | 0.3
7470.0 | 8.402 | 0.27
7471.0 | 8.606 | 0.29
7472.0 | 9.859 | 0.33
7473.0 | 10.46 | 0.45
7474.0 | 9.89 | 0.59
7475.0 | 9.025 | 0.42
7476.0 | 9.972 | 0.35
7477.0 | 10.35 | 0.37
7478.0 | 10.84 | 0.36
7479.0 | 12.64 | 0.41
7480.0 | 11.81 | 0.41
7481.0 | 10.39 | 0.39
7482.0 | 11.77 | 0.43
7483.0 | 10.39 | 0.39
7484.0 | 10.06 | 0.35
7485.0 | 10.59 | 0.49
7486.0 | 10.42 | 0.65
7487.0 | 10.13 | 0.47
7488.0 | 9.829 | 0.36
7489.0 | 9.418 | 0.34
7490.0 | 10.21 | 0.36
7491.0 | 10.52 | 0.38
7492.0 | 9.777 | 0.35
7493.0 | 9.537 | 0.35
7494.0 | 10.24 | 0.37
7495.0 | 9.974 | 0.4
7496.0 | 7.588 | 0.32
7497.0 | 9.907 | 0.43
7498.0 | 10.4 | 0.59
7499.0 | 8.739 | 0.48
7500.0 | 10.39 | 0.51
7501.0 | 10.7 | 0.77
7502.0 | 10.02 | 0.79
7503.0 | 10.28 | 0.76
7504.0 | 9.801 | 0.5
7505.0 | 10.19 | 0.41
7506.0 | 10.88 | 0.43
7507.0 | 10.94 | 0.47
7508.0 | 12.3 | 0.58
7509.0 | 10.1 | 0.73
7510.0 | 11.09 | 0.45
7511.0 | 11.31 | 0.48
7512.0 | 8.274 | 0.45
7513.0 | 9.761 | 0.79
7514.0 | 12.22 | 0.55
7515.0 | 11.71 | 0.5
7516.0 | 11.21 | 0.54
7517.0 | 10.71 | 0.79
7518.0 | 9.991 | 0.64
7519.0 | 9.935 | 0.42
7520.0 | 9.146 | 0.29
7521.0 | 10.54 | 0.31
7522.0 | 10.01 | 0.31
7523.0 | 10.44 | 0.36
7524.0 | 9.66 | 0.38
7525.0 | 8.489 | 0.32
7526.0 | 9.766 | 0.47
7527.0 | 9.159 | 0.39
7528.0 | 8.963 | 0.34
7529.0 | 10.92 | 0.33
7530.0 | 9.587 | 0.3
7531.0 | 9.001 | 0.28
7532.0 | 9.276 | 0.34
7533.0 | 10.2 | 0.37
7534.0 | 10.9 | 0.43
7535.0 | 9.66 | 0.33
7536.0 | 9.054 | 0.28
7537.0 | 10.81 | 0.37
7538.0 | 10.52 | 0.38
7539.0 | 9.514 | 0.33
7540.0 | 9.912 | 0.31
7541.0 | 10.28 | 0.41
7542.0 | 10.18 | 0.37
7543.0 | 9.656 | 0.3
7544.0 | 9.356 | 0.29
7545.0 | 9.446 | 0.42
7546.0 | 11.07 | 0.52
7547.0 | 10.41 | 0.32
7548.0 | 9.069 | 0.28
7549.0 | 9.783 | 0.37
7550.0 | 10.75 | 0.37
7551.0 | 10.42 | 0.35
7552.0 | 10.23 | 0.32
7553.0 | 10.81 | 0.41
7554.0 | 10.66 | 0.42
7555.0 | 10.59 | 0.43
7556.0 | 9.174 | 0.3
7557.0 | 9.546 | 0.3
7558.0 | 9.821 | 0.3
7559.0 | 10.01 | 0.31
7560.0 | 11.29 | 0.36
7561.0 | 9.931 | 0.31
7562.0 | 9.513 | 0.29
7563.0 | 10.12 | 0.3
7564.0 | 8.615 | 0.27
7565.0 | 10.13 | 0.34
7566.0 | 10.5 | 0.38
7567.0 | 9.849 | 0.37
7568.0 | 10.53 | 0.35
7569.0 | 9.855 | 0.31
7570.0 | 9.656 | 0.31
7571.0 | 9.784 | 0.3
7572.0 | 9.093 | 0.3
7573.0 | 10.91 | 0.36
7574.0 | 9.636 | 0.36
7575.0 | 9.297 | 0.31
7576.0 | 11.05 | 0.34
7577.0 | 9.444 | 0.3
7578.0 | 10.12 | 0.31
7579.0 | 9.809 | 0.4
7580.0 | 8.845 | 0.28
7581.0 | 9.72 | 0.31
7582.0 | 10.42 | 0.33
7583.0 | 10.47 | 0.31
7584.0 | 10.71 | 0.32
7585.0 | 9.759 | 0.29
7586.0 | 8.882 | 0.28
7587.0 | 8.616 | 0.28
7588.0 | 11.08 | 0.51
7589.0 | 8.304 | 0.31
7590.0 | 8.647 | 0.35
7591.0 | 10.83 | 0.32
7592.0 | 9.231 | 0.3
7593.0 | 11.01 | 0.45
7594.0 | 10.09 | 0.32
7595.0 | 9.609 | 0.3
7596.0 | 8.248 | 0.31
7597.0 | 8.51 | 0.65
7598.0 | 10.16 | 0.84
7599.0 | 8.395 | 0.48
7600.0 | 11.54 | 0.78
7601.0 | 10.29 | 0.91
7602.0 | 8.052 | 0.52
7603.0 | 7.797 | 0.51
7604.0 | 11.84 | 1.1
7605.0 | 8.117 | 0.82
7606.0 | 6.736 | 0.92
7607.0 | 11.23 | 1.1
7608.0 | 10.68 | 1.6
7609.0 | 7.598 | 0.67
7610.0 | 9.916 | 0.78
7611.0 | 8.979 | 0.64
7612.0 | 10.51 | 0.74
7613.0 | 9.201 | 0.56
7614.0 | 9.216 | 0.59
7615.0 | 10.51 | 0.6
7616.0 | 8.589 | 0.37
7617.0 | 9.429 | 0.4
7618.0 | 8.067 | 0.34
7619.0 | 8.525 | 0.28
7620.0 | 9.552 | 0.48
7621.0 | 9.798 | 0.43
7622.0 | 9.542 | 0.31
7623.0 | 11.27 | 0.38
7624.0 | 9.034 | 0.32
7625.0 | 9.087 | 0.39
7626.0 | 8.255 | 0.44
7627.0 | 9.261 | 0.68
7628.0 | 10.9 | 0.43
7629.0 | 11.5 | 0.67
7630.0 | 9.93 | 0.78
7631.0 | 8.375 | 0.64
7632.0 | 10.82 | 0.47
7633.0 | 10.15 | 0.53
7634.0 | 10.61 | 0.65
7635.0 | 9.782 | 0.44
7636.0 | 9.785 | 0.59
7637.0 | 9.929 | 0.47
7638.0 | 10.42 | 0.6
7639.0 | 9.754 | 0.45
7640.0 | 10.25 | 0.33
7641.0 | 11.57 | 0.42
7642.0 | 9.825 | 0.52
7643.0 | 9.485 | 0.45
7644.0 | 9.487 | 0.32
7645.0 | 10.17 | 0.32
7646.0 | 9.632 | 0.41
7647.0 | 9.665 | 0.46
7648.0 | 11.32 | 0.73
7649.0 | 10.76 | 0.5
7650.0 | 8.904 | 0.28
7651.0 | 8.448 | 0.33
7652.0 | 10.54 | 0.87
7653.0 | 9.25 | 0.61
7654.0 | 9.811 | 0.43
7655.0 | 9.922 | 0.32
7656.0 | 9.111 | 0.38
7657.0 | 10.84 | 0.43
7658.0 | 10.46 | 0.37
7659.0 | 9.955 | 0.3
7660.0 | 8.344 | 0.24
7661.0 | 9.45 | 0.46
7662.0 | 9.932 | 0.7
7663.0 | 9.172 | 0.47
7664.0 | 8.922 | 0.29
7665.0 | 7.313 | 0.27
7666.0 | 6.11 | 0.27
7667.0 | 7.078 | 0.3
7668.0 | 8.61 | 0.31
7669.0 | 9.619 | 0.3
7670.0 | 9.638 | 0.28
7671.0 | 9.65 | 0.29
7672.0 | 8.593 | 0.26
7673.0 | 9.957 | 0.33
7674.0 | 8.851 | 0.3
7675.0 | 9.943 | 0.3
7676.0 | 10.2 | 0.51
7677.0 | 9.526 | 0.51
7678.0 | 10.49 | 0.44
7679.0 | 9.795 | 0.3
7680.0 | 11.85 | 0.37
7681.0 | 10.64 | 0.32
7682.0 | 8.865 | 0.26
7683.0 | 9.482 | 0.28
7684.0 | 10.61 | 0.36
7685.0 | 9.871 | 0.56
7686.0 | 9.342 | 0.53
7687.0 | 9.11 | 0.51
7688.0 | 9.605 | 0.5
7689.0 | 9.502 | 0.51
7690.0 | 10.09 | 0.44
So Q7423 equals -0.10 mag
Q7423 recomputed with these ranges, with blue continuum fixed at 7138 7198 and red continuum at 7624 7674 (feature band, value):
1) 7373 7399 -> -0.14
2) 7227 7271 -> -0.12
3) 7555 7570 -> -0.07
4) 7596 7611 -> 0.02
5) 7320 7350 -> -0.14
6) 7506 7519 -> -0.17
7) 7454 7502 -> -0.09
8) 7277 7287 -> -0.12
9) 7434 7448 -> -0.15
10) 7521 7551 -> -0.07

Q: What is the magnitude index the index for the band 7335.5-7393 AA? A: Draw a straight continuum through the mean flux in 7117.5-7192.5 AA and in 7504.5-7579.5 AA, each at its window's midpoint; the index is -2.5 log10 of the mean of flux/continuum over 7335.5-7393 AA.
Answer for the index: -0.09 mag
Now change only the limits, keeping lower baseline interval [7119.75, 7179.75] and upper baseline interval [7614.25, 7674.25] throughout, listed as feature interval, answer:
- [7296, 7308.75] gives -0.10 mag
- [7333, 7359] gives -0.16 mag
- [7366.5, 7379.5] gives -0.17 mag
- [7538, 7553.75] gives -0.09 mag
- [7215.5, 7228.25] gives -0.11 mag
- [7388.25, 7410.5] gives -0.11 mag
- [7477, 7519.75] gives -0.14 mag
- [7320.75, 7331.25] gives -0.12 mag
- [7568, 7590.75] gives -0.05 mag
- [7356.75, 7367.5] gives -0.14 mag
